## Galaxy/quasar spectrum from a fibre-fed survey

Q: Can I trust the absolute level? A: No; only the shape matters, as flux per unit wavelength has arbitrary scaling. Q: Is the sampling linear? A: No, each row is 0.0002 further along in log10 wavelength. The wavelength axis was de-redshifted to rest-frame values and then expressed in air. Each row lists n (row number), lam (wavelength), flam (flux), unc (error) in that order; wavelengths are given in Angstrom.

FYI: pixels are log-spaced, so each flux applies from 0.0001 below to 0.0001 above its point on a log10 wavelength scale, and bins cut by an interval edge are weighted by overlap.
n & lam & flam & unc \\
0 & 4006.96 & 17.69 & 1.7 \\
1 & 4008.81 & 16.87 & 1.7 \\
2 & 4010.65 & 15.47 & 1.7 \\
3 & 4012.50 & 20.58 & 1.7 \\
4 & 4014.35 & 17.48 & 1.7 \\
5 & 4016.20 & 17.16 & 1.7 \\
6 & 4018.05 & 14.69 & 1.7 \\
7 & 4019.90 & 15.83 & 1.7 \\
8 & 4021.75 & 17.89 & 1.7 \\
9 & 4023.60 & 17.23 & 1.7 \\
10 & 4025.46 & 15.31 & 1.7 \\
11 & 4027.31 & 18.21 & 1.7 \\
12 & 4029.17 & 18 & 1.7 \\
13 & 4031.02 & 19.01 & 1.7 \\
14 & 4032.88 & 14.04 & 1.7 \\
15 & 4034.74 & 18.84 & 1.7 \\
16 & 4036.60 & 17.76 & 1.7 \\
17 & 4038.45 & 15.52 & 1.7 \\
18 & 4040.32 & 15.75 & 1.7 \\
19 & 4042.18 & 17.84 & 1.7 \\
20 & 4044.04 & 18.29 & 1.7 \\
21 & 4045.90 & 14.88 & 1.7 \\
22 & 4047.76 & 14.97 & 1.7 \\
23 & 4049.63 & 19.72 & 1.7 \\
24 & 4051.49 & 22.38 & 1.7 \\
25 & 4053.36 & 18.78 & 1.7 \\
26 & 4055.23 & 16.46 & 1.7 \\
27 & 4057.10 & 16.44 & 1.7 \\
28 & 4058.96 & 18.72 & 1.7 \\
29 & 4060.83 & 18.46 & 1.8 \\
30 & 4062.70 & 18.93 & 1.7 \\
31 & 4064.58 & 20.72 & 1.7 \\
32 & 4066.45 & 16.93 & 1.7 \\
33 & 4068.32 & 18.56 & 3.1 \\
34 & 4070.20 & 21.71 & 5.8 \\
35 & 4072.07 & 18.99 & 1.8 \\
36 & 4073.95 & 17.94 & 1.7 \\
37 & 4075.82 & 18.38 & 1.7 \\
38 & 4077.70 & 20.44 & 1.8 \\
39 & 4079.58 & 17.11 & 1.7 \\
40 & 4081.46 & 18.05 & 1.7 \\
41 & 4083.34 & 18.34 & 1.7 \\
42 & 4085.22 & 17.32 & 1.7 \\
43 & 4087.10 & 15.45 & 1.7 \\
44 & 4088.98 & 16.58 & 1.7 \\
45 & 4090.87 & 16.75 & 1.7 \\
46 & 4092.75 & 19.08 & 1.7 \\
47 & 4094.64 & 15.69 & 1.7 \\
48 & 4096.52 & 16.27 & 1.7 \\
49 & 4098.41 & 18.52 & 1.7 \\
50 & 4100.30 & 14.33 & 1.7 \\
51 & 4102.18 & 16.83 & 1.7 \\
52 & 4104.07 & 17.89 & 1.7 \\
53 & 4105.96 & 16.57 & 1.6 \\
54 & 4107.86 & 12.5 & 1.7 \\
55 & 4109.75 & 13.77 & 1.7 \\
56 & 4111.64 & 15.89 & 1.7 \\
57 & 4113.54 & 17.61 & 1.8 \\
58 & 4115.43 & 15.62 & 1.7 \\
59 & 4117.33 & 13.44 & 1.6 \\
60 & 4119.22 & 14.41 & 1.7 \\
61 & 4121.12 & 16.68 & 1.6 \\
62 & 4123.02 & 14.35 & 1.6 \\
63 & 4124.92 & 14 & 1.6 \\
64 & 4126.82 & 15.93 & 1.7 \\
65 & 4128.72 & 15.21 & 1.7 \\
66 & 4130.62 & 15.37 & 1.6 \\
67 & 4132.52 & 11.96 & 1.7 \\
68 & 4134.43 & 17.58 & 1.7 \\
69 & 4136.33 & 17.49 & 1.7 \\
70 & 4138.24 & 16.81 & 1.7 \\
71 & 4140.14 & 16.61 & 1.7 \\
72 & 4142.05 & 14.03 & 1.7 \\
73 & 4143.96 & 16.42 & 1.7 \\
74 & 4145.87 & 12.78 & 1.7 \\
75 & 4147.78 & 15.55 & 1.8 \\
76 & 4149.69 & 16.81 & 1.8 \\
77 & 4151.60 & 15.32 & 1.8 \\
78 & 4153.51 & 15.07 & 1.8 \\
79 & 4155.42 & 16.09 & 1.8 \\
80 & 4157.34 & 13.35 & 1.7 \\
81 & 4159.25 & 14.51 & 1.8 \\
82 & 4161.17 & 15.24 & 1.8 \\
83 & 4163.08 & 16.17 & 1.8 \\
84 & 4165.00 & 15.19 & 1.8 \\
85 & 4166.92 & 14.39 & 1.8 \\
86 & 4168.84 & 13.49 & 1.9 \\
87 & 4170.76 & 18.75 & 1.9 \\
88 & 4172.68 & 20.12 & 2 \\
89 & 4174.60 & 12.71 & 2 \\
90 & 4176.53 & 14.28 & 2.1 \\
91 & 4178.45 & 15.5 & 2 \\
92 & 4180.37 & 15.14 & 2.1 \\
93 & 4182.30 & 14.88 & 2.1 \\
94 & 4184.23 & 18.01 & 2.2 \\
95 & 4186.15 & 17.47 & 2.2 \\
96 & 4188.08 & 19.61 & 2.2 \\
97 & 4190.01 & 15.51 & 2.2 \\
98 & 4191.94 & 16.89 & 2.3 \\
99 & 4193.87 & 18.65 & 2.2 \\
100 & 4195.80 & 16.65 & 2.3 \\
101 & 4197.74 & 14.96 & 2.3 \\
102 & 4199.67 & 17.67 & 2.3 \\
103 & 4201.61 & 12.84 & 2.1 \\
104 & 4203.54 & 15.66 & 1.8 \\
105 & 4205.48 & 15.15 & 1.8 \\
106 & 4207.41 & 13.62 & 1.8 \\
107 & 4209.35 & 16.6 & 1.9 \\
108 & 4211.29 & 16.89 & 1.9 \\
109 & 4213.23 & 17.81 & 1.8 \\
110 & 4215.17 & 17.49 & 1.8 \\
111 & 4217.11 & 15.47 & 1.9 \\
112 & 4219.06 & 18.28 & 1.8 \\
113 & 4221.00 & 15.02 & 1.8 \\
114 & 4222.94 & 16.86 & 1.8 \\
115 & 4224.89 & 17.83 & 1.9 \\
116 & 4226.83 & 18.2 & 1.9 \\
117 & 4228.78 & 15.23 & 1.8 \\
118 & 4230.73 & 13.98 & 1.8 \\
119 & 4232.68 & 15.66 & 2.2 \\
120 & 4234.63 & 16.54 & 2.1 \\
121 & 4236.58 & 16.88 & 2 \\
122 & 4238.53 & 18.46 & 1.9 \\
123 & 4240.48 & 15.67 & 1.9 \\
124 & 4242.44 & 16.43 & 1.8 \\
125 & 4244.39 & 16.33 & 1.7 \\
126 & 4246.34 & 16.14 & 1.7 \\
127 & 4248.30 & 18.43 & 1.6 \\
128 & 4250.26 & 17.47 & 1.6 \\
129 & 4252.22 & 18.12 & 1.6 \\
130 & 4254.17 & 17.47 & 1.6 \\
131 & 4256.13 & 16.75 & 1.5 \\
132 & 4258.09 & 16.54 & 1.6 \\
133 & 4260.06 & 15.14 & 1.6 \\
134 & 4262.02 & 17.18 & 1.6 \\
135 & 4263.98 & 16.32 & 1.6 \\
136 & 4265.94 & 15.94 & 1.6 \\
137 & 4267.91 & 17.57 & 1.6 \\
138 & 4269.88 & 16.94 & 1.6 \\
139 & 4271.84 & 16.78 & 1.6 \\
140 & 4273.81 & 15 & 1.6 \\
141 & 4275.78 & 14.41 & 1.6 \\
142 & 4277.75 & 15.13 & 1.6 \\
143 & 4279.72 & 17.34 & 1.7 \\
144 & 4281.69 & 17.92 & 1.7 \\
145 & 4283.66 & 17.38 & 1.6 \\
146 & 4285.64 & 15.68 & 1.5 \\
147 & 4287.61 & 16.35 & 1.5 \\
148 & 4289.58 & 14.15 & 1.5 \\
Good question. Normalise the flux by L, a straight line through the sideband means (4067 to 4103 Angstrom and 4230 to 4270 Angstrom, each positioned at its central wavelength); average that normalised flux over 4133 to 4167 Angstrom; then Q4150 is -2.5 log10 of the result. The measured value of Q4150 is 0.12 mag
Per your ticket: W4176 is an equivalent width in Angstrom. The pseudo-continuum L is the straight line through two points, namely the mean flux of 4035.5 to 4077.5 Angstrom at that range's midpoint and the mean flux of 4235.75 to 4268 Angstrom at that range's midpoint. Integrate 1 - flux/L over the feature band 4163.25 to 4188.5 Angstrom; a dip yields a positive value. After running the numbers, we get 1.9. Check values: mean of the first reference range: 18.1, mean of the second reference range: 16.9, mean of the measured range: 16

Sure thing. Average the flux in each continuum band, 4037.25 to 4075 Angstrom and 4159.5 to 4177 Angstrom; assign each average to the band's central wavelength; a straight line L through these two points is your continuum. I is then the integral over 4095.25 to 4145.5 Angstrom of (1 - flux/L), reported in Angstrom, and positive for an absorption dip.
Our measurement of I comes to 3.2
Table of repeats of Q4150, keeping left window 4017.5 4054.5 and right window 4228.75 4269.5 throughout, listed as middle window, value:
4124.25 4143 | 0.10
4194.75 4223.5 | 0.04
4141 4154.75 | 0.12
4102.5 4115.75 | 0.09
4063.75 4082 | -0.10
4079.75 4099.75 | 0.00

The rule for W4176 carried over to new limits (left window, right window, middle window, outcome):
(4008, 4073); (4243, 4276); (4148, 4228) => 4.2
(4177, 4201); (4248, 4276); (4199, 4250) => 0.9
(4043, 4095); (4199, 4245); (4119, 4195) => 5.8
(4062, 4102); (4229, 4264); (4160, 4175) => 1.2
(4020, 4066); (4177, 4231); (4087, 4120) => 2.3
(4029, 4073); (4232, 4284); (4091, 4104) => 0.6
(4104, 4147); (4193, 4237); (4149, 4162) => 0.4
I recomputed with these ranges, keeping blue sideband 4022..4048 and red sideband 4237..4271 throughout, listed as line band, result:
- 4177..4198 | 0.3 Angstrom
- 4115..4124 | 1.1 Angstrom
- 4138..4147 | 0.9 Angstrom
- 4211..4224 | 0.0 Angstrom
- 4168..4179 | 0.7 Angstrom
